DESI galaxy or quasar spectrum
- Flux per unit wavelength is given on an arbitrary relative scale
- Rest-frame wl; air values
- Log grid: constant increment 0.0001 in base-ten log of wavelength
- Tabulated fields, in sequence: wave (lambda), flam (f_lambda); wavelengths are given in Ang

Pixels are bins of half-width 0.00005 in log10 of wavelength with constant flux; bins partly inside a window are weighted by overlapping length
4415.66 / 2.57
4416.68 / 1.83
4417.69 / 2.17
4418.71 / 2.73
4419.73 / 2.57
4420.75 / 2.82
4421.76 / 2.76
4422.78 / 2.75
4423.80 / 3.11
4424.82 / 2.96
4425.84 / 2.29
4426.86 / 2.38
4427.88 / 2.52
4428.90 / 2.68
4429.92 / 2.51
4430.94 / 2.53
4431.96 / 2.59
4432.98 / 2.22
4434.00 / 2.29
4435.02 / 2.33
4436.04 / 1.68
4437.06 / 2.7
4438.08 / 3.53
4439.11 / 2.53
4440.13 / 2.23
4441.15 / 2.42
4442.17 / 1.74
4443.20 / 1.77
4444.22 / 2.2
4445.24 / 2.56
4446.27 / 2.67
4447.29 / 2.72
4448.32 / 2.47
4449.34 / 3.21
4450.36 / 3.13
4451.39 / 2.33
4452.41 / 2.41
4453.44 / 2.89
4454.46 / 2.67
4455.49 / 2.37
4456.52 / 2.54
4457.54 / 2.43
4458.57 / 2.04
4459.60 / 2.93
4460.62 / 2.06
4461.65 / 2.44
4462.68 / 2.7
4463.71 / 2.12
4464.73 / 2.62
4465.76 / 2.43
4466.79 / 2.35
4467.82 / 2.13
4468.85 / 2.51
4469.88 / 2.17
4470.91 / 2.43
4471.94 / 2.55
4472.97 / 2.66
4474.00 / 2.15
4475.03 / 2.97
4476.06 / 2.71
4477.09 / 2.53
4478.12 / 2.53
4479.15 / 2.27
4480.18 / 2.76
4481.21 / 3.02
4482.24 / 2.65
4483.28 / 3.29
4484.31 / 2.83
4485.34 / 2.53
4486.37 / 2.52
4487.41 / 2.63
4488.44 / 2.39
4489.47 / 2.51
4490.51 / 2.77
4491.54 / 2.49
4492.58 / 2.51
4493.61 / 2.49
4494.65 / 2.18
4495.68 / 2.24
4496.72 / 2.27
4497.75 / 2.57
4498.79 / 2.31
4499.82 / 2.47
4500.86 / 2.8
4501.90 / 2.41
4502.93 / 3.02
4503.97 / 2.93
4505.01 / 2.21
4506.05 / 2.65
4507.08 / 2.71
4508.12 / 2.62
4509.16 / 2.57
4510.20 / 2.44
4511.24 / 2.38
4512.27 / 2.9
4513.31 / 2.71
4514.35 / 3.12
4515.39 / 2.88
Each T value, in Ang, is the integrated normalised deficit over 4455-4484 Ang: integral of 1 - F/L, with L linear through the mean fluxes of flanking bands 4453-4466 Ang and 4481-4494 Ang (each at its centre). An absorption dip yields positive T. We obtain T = 0.33 Ang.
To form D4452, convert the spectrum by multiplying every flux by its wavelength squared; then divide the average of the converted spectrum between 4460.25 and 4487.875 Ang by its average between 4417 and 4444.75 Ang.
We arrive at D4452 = 1.05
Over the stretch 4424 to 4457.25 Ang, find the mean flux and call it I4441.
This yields 2.51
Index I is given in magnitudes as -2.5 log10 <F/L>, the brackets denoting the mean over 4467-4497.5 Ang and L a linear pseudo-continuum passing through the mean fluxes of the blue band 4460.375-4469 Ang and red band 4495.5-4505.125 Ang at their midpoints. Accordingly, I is -0.04 mag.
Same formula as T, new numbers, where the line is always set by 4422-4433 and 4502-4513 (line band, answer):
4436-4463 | 1.2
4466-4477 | 0.7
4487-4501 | 0.9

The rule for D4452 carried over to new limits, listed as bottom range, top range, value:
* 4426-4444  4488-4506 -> 1.08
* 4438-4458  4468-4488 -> 1.05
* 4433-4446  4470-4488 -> 1.15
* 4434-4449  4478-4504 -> 1.10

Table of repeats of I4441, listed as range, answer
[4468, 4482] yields 2.55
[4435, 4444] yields 2.32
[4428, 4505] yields 2.52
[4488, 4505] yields 2.51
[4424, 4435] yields 2.51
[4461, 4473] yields 2.41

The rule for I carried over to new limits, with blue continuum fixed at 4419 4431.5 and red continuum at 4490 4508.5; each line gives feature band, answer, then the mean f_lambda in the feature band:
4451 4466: 0.06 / 2.47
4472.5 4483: -0.03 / 2.64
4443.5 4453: 0.00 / 2.62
